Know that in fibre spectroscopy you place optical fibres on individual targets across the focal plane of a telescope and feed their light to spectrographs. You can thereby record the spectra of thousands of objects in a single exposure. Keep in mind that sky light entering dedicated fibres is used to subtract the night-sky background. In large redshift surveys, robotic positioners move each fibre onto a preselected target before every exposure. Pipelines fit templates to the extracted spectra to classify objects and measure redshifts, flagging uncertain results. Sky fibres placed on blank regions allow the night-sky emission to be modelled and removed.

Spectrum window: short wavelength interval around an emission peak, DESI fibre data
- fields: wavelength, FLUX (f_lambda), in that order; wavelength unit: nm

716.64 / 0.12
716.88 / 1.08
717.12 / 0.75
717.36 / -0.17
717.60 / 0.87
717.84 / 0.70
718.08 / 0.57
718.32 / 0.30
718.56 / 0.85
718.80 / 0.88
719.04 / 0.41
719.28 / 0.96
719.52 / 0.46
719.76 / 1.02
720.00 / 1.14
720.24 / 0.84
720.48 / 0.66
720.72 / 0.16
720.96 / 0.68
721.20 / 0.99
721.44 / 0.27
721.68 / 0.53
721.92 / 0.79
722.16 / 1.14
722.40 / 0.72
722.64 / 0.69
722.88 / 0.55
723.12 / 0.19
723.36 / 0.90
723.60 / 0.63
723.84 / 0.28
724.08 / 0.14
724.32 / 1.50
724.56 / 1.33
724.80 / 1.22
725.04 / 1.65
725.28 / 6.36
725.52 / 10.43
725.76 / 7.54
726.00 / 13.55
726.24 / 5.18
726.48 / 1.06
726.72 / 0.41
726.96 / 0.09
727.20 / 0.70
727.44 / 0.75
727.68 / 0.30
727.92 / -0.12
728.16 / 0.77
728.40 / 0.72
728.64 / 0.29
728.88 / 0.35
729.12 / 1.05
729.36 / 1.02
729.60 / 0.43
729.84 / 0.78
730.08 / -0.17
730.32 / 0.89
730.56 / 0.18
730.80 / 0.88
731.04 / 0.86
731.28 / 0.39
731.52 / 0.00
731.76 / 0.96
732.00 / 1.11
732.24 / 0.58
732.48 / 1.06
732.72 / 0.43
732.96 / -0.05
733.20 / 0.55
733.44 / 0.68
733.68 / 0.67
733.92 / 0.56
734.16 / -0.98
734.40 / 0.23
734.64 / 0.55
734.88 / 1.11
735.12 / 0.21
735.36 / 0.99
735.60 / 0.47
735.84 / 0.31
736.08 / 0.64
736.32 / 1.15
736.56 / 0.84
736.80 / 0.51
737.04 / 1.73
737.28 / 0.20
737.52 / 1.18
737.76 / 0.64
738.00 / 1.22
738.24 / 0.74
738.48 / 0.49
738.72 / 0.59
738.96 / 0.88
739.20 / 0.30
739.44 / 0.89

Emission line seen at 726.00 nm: [O II]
